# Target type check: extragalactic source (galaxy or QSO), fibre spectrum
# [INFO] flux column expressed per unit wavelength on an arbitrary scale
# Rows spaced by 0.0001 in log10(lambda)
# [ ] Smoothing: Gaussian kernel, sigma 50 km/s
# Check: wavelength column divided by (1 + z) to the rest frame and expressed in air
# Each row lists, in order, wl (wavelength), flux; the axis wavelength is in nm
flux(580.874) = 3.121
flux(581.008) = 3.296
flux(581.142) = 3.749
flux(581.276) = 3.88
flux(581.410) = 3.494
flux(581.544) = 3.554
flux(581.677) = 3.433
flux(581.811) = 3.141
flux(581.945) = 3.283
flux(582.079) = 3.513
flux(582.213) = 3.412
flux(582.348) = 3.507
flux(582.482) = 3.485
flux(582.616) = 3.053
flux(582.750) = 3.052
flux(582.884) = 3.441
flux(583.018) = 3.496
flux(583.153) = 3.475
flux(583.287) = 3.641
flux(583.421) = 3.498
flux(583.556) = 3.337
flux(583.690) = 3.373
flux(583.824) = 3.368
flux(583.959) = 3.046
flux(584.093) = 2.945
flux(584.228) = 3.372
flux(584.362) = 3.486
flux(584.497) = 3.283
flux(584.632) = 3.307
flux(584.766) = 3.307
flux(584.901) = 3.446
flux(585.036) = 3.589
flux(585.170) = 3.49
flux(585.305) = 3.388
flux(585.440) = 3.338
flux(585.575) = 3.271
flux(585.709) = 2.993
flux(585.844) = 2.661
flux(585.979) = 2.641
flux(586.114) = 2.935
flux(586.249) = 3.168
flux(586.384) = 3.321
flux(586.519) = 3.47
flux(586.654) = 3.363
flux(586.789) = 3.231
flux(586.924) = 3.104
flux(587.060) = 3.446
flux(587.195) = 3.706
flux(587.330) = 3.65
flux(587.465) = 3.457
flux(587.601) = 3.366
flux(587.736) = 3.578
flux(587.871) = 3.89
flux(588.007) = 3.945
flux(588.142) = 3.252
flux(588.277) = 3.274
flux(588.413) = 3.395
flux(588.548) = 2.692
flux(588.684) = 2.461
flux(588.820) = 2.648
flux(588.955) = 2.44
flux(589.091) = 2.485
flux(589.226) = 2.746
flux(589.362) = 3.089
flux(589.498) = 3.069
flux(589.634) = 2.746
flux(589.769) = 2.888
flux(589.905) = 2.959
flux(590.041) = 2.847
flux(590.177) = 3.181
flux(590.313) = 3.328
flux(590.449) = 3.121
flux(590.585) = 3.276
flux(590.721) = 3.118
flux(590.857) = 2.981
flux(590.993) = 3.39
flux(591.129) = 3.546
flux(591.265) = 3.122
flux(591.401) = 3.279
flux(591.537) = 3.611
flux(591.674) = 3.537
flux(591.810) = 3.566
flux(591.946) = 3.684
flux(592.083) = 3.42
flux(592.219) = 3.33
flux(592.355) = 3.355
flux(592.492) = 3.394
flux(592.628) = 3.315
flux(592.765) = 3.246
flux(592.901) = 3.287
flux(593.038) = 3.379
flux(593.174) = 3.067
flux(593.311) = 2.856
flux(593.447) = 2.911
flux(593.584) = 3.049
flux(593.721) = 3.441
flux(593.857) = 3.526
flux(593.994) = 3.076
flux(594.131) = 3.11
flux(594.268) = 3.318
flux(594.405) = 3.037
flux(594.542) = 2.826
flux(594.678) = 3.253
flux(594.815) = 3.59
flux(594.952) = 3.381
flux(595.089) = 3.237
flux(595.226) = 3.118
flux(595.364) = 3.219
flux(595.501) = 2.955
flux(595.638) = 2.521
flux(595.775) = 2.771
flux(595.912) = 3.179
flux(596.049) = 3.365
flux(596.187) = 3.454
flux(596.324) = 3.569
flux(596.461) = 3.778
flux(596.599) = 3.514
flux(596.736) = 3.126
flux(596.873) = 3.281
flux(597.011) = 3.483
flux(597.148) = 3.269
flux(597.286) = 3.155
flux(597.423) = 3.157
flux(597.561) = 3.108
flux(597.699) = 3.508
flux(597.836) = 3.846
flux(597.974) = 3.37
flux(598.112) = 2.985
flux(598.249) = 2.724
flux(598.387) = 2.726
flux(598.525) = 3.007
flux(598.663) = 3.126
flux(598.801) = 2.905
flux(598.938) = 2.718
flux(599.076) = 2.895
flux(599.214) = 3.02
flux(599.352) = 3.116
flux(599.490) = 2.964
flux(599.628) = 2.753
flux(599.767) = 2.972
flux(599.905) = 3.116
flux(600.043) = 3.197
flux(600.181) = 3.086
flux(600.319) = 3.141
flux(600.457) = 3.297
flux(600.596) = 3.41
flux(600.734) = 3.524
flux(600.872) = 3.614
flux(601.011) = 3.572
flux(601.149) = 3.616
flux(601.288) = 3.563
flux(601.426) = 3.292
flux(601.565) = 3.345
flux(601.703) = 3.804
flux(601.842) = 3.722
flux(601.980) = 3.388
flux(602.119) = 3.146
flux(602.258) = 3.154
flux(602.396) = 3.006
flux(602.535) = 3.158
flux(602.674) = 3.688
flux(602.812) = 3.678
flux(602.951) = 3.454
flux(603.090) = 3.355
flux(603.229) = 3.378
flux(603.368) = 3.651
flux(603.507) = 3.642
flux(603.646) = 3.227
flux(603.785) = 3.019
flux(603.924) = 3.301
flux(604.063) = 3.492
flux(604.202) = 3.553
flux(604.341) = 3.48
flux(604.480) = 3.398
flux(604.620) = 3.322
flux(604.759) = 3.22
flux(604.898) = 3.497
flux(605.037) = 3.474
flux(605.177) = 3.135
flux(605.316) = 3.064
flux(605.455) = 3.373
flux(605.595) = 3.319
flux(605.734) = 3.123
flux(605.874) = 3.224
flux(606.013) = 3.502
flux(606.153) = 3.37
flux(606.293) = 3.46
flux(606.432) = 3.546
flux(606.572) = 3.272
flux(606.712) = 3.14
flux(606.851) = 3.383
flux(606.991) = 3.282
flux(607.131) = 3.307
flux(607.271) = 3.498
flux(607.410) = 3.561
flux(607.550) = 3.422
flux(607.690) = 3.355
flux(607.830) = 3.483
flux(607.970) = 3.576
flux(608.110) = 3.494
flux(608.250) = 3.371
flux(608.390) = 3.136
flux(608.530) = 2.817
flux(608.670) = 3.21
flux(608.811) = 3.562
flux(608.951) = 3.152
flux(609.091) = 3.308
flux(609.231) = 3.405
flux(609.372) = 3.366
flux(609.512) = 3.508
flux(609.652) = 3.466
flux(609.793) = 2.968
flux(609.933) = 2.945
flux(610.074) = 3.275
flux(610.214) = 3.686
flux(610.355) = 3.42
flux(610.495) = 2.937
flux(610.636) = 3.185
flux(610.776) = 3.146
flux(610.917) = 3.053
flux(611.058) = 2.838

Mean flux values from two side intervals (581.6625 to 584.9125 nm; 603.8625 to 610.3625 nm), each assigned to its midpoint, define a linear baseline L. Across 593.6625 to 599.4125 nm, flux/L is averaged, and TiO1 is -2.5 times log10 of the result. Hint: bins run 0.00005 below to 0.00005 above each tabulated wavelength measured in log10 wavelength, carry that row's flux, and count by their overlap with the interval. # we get 0.053 mag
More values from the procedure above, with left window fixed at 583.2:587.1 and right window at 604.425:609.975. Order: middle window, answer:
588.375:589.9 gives 0.18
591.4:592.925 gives -0.05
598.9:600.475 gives 0.10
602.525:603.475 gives -0.06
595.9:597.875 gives -0.03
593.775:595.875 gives 0.05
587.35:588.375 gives -0.08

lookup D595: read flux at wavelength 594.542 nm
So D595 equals 2.826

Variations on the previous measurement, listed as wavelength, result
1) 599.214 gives 3.02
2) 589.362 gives 3.089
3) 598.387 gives 2.726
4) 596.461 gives 3.778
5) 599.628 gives 2.753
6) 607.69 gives 3.355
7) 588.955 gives 2.44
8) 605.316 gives 3.064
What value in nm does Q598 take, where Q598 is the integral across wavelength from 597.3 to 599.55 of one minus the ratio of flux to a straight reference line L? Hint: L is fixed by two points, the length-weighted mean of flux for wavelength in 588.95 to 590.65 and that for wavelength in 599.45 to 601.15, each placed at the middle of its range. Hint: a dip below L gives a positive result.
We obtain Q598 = 0.080 nm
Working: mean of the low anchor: 2.95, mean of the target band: 3.08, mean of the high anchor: 3.24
